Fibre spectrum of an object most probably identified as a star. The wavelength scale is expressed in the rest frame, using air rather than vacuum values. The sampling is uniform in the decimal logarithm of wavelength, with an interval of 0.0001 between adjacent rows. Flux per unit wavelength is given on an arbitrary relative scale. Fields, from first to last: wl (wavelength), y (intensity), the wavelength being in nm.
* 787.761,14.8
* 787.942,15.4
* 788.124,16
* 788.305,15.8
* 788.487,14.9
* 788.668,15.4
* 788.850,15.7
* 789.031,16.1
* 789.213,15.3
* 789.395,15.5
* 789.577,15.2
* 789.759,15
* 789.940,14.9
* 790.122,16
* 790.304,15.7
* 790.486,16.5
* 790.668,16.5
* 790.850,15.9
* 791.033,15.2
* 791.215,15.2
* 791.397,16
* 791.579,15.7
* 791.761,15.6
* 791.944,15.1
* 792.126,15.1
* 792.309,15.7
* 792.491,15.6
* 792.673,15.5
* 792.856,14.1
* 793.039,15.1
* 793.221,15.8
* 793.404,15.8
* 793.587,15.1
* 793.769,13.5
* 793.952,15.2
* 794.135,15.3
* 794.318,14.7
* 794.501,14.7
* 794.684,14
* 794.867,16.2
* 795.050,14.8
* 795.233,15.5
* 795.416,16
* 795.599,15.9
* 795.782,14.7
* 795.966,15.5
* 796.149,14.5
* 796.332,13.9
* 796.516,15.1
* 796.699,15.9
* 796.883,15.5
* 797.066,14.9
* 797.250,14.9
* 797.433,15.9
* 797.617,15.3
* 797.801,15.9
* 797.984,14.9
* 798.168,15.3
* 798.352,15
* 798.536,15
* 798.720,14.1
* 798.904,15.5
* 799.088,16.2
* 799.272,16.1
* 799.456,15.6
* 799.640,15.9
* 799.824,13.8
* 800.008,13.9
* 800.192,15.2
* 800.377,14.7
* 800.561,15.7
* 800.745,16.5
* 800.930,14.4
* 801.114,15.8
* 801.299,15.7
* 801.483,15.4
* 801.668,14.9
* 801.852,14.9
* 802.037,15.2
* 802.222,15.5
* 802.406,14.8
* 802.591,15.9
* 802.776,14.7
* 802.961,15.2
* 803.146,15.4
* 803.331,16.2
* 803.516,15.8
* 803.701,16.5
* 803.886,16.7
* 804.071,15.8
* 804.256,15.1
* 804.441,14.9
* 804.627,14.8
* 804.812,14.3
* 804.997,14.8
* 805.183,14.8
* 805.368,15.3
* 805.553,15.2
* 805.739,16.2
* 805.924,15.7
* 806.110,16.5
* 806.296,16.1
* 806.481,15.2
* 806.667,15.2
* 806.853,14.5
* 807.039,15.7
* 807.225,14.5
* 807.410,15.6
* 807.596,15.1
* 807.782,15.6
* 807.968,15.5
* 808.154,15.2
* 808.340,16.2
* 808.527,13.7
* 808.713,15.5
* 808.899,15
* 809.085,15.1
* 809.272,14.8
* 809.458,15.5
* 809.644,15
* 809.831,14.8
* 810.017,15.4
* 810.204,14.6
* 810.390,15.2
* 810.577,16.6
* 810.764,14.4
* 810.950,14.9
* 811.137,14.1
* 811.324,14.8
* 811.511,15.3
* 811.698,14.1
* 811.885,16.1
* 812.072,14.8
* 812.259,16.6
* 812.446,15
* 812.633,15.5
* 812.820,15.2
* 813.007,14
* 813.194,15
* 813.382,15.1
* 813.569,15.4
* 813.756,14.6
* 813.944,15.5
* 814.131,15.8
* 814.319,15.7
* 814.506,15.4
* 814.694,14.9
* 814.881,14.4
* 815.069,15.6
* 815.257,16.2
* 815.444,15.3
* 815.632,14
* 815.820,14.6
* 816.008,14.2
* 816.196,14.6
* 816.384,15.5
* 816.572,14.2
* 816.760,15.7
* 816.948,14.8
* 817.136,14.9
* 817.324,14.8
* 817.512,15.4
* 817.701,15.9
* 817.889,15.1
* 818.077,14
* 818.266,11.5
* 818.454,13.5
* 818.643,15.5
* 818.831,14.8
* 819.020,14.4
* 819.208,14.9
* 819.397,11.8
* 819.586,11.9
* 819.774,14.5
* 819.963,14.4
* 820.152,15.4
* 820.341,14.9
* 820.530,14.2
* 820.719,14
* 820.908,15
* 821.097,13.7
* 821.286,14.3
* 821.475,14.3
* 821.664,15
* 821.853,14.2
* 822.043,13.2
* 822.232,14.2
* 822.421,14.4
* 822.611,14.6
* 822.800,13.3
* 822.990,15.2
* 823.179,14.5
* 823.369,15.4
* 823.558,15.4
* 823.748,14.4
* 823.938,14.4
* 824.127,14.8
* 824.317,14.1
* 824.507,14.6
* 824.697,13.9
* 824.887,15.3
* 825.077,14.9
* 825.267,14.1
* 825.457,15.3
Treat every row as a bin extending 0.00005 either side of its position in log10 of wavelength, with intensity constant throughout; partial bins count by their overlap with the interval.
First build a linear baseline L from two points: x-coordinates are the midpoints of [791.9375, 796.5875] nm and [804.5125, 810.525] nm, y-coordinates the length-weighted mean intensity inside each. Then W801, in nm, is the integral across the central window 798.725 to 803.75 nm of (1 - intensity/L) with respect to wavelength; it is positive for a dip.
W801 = -0.07 nm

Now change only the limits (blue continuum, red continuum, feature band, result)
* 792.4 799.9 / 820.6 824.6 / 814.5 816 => -0.035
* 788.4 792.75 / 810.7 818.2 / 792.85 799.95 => 0.121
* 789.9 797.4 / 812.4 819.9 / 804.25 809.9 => -0.097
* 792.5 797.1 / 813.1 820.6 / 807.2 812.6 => -0.116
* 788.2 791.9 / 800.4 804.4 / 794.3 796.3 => 0.057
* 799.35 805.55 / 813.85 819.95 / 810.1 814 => -0.056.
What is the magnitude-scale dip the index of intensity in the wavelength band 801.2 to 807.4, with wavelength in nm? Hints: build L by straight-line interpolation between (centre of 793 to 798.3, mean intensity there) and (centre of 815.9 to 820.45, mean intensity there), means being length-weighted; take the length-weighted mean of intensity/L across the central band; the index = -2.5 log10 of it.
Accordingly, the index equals -0.04 mag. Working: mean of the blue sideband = 15.2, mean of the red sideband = 14.4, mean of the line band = 15.4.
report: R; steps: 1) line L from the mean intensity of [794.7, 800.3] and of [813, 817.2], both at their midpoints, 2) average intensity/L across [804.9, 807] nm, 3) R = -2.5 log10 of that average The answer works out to -0.02 mag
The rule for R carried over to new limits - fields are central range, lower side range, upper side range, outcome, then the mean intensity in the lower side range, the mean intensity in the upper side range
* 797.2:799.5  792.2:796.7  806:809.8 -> -0.015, 15.1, 15.3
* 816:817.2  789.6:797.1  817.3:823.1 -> -0.036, 15.3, 14.3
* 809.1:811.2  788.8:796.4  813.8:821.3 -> -0.015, 15.3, 14.6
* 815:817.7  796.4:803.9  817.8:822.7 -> -0.047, 15.3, 14.1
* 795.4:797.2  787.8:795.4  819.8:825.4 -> 0.007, 15.4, 14.5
